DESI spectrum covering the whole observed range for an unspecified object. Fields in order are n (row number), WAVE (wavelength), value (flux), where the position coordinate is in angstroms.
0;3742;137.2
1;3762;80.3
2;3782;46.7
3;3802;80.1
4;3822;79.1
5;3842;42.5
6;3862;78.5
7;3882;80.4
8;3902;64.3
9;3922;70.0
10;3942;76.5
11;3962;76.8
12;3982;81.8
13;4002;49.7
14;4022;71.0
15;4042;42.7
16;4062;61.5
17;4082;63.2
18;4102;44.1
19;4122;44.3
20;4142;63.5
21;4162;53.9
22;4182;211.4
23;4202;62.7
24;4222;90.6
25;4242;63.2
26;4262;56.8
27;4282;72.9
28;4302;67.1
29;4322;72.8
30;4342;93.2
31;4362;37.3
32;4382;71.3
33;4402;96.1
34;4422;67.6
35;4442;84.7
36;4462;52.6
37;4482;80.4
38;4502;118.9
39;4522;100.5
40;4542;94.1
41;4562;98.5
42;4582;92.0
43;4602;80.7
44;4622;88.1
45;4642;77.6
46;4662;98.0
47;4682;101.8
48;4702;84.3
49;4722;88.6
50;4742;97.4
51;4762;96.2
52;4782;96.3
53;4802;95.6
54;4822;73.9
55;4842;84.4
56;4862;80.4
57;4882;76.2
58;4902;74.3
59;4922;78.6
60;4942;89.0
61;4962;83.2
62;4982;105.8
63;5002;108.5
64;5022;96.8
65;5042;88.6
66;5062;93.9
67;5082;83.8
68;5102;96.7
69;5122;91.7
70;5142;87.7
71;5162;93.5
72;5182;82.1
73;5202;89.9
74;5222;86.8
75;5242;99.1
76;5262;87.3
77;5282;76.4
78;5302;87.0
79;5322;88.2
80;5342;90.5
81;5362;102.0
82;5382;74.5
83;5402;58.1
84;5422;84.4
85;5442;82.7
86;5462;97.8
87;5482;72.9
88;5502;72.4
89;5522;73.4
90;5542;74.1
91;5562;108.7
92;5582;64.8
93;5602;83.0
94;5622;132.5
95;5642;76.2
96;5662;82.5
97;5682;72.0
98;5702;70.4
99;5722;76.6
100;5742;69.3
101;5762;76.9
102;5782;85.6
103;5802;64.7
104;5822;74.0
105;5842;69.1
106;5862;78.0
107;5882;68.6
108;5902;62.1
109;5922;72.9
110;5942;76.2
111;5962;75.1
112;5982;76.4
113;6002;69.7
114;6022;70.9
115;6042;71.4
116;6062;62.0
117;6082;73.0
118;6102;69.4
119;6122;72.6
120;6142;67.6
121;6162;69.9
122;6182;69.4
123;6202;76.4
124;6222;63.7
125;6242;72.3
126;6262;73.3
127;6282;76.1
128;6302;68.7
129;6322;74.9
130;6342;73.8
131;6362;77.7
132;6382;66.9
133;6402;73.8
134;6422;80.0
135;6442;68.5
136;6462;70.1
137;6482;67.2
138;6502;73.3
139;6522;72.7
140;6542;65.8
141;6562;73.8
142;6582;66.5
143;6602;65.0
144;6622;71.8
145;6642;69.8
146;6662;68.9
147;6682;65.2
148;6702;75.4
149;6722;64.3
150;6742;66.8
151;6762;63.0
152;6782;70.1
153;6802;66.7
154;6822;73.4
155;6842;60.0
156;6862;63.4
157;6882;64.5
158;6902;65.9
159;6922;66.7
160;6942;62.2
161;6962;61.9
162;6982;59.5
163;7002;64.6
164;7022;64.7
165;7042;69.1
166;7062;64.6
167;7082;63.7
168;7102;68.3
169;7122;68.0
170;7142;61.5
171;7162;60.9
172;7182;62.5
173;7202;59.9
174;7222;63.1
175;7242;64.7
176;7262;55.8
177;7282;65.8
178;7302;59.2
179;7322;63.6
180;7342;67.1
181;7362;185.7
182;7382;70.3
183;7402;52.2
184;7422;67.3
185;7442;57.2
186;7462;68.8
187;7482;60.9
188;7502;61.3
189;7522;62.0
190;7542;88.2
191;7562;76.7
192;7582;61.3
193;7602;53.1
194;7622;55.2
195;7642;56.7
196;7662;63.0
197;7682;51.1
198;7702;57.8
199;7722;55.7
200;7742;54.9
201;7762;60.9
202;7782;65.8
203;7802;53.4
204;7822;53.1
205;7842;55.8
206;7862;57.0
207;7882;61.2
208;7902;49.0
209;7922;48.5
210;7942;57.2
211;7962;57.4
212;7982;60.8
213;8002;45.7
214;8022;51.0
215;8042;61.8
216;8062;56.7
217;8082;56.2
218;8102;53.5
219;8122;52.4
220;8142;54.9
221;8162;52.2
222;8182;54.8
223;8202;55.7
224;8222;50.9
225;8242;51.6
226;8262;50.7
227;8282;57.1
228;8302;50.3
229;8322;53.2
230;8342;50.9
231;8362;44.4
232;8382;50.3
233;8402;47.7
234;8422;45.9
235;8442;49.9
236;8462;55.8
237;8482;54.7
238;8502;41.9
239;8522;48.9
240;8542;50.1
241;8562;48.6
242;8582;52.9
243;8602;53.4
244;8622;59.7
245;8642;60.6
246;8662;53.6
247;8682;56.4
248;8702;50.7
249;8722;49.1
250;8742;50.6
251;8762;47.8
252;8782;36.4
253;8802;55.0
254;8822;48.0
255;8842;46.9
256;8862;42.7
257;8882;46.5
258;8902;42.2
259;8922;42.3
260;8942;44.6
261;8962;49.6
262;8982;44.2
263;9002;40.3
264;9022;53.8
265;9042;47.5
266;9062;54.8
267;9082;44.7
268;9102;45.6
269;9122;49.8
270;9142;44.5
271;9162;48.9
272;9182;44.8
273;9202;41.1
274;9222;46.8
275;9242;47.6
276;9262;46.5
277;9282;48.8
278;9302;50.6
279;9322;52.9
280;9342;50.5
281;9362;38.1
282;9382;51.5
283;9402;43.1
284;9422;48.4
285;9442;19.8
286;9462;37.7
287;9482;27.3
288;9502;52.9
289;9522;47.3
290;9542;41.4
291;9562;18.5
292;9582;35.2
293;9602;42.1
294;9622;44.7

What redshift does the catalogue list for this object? 0.12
